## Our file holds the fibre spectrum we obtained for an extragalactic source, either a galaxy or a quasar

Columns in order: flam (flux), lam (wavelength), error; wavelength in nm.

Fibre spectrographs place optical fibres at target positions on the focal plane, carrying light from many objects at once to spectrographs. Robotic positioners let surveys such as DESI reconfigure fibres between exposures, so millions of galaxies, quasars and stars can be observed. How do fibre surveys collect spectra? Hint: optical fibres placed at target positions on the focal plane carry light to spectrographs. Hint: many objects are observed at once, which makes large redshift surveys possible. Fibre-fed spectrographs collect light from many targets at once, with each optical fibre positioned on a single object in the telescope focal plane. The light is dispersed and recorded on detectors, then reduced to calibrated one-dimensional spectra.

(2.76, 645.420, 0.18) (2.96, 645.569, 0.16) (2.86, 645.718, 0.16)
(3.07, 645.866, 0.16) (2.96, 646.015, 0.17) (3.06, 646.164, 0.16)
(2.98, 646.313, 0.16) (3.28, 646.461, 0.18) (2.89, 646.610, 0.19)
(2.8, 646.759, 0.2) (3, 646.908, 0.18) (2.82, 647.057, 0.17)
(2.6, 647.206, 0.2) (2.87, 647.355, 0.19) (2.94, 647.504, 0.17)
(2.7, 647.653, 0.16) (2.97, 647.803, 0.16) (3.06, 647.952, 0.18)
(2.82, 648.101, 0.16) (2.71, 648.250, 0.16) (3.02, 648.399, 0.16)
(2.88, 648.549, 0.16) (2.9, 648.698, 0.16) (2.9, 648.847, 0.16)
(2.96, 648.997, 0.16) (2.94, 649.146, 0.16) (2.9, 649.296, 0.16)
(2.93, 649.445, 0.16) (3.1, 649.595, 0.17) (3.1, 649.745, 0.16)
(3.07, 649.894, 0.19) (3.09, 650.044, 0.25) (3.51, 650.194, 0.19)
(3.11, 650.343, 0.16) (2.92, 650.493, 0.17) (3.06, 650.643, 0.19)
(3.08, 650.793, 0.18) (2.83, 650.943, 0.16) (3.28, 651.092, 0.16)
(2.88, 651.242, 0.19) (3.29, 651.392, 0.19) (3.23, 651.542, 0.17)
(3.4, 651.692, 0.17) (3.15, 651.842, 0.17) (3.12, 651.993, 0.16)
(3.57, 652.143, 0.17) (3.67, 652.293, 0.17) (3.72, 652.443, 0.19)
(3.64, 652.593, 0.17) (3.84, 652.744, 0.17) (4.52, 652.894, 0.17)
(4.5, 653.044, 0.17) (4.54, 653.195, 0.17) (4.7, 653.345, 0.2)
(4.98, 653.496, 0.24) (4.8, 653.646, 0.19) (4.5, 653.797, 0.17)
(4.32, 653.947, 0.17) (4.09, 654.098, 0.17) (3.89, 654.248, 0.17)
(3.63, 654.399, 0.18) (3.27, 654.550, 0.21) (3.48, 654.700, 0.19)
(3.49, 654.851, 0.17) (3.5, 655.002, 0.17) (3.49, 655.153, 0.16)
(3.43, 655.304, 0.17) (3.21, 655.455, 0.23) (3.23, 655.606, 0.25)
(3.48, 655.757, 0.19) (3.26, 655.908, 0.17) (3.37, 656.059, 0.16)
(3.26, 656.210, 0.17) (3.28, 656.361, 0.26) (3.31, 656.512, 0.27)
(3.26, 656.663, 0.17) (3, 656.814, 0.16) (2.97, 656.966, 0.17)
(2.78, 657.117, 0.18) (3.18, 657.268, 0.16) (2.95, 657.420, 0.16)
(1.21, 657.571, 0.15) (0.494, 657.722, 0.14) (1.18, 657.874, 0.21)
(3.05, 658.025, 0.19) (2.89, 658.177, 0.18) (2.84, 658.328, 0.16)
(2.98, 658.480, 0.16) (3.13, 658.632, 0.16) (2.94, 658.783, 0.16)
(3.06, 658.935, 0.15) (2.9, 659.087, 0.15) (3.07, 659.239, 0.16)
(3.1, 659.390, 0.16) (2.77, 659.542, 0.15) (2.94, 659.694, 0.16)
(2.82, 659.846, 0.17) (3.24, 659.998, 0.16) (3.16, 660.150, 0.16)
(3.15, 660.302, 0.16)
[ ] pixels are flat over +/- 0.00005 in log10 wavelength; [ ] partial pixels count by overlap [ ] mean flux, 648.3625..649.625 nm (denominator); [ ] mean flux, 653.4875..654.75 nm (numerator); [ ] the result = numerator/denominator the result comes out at 1.39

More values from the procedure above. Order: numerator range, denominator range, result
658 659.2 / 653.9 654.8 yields 0.79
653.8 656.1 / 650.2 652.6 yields 1.10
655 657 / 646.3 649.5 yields 1.13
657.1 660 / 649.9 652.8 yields 0.81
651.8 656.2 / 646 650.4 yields 1.28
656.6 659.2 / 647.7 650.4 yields 0.88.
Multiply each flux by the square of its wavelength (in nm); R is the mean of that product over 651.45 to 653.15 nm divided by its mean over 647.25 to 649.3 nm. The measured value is 1.3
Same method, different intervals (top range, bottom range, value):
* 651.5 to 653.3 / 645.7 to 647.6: 1.31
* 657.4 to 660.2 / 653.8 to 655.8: 0.75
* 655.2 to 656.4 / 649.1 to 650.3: 1.10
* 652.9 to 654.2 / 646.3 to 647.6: 1.60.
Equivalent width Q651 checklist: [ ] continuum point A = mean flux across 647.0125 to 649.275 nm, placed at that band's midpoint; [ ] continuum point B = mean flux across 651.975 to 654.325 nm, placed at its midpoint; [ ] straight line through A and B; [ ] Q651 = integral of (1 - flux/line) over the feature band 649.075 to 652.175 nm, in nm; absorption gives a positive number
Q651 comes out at 0.35 nm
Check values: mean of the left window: 2.87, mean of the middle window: 3.12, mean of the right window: 4.18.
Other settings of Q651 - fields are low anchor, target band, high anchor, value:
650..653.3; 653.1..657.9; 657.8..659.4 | -0.38 nm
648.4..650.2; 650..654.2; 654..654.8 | -0.38 nm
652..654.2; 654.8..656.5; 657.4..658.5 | -0.14 nm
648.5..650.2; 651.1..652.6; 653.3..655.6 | 0.04 nm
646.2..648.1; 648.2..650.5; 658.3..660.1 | -0.07 nm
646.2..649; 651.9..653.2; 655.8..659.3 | -0.46 nm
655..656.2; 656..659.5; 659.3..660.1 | 0.41 nm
